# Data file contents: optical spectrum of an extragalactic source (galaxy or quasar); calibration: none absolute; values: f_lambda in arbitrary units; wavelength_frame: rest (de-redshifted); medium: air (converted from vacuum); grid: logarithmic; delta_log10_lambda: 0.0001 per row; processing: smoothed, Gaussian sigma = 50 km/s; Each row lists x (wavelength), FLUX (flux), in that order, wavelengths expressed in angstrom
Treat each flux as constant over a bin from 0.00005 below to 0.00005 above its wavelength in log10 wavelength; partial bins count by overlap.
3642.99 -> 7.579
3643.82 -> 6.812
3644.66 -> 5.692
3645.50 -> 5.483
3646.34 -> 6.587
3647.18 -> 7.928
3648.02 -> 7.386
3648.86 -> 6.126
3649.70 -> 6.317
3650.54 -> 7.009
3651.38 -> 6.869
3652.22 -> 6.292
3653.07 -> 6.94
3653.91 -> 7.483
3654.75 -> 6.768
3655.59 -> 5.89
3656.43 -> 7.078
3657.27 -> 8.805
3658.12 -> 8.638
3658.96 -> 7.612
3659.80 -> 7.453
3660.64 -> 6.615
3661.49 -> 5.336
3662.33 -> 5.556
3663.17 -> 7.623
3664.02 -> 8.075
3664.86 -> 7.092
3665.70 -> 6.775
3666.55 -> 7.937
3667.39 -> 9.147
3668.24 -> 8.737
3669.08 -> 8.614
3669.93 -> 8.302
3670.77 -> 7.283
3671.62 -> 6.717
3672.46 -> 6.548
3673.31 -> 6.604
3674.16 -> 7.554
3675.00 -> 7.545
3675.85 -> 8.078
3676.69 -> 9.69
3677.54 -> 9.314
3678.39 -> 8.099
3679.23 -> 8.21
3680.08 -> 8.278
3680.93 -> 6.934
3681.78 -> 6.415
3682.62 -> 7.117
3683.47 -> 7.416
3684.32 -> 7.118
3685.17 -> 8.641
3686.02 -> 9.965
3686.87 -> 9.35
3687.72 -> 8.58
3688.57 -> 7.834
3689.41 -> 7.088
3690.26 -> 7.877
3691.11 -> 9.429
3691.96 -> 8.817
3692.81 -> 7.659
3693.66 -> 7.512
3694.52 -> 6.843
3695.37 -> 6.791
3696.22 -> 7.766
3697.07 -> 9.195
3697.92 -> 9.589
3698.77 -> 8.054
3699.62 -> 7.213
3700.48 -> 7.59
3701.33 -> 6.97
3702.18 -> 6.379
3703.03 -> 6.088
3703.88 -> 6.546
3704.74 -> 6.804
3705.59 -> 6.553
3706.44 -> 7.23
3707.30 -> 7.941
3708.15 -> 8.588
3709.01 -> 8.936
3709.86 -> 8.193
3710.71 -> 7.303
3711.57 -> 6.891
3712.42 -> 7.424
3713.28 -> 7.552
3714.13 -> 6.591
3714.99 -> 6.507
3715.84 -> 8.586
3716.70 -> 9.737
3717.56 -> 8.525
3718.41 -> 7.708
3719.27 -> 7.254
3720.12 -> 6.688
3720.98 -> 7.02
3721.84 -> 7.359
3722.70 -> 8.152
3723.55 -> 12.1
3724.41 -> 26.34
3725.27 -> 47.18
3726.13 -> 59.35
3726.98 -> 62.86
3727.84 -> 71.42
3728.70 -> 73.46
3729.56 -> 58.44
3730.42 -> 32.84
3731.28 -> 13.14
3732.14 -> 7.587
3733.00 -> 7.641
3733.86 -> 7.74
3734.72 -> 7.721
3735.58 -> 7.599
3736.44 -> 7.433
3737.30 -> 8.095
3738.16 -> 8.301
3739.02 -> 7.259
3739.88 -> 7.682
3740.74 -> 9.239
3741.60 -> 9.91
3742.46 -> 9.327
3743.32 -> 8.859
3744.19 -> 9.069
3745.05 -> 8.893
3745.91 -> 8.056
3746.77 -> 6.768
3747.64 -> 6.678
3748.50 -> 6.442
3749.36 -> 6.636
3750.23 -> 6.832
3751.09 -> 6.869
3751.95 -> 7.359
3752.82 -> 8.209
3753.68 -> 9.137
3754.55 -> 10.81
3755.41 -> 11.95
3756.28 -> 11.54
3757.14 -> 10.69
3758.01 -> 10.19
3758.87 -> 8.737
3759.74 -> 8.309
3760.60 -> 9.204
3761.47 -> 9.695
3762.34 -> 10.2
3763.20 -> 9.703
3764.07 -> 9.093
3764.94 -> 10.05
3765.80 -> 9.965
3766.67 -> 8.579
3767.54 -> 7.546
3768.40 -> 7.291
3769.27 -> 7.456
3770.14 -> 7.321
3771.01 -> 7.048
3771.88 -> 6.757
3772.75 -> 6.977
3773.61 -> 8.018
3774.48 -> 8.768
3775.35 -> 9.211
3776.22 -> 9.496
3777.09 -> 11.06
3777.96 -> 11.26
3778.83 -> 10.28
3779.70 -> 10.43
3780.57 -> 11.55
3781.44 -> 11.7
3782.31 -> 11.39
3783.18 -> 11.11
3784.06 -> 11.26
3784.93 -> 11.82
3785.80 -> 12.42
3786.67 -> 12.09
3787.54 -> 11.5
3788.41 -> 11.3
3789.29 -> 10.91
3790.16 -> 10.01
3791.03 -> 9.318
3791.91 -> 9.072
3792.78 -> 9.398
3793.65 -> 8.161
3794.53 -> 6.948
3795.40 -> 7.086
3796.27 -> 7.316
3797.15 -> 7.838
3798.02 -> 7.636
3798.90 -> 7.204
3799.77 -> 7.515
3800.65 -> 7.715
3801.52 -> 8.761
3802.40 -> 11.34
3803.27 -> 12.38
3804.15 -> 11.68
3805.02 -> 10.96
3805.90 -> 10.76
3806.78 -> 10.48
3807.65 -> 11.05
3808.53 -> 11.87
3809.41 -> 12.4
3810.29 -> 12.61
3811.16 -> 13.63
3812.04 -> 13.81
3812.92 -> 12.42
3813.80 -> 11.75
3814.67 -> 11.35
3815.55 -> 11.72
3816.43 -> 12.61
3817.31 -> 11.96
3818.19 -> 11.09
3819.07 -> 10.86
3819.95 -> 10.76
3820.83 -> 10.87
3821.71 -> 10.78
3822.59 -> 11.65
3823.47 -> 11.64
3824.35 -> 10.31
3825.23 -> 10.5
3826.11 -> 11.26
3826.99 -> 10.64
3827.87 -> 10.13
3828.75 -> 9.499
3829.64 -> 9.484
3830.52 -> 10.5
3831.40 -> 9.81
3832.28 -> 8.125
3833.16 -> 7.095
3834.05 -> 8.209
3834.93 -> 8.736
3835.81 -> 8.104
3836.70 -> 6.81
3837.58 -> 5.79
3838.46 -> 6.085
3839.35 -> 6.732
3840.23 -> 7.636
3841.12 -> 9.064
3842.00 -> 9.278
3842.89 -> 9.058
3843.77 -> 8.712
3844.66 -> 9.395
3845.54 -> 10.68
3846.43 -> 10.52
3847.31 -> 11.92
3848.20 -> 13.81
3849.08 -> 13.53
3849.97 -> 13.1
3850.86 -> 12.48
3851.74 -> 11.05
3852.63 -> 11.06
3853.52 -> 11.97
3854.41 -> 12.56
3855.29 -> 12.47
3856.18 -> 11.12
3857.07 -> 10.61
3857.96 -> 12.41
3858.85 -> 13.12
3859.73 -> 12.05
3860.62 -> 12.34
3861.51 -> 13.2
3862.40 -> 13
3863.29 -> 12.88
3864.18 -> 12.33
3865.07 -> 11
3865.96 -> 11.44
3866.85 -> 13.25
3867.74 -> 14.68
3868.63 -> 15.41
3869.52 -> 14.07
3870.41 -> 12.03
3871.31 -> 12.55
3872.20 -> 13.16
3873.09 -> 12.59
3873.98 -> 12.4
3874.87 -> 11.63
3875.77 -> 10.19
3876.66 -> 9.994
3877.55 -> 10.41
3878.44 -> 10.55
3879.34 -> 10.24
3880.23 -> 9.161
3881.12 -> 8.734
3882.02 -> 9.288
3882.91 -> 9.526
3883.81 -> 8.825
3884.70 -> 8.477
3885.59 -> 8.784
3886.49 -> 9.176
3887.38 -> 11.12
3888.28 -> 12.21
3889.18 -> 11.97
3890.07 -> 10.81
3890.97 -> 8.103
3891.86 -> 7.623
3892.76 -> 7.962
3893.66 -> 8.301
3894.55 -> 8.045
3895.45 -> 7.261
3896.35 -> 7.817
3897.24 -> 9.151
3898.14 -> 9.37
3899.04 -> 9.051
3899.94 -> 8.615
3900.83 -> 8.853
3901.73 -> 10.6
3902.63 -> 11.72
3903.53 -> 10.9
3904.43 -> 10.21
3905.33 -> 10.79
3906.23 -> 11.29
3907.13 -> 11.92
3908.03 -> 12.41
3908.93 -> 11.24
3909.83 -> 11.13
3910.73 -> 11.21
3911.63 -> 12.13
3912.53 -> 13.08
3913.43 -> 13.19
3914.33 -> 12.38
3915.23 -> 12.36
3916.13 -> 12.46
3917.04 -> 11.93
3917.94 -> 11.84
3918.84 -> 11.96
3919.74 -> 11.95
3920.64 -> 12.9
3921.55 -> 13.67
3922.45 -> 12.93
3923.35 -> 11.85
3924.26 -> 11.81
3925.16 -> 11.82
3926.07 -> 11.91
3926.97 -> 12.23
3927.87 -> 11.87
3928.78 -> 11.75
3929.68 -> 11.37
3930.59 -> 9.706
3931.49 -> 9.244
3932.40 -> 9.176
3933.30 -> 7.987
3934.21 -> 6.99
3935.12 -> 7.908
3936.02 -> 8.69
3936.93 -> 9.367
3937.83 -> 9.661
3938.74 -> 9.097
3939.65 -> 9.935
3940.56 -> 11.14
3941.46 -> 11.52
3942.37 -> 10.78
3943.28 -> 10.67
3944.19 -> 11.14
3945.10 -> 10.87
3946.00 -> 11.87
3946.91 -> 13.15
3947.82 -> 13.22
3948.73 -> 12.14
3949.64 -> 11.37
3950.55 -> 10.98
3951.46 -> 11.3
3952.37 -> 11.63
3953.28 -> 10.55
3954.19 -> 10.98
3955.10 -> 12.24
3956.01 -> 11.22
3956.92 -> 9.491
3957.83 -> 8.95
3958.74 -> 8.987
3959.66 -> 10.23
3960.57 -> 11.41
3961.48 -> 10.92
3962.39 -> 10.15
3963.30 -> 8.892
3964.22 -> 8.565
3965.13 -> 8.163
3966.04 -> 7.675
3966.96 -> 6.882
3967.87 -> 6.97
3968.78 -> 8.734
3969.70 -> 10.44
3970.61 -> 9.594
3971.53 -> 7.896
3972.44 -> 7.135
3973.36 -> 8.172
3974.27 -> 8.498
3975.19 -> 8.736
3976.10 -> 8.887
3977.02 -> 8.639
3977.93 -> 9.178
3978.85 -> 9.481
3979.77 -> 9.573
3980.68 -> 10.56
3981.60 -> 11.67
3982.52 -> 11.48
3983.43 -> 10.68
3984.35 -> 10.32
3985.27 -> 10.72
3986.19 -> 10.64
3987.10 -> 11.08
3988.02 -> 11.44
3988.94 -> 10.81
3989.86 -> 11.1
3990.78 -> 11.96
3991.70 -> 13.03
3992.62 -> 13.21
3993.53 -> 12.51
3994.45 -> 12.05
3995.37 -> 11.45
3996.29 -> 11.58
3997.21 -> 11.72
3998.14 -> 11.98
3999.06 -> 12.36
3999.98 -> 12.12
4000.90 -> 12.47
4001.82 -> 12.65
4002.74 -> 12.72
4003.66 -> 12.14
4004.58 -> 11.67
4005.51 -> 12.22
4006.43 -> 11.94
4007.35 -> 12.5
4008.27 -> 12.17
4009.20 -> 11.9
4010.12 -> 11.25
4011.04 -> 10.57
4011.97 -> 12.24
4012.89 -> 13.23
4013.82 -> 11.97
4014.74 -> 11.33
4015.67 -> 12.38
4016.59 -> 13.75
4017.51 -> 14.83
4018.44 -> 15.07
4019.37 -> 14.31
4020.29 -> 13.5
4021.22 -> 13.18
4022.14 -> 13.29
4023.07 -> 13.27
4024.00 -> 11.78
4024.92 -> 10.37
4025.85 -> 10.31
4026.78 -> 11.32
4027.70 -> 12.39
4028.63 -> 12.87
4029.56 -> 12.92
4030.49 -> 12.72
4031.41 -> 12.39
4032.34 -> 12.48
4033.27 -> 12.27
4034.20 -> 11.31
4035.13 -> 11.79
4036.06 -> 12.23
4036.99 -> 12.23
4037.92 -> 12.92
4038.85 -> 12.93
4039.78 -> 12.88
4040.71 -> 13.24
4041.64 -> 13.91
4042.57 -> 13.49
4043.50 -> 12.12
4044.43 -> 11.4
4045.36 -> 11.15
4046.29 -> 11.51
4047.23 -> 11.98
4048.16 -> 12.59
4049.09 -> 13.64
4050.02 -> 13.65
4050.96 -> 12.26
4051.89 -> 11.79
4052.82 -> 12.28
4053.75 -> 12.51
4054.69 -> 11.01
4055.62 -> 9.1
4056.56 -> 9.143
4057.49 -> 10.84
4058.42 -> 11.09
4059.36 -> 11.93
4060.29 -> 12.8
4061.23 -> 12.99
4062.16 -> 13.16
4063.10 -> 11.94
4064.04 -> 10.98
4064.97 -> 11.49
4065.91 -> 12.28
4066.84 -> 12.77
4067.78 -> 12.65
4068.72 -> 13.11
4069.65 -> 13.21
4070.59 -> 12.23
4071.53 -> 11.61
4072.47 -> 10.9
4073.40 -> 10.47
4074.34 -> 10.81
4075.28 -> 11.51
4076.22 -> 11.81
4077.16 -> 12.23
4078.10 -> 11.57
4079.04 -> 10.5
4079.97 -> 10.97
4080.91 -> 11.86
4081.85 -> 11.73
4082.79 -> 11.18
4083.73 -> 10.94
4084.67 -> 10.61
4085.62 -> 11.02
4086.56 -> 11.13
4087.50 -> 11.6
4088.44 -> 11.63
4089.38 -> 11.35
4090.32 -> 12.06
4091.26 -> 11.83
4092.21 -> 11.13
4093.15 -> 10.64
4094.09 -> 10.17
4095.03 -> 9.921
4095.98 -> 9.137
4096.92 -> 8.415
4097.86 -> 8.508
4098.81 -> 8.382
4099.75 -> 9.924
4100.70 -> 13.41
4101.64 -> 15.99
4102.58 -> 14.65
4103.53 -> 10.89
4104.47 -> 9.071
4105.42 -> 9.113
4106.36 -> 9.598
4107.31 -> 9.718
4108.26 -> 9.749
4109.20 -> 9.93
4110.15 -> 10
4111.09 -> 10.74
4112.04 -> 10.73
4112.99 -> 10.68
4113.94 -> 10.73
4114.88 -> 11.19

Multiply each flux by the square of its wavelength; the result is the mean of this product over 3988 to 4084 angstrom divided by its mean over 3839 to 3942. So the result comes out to 1.20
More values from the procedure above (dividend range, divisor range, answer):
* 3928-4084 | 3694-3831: 1.12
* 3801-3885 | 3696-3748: 0.83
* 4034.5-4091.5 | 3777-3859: 1.29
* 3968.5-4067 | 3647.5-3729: 1.30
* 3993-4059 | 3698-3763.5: 1.10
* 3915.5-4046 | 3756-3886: 1.18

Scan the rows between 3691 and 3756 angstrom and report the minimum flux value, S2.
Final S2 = 6.088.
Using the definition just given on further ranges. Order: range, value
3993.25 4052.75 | 10.31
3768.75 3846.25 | 5.79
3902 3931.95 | 9.244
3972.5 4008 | 8.172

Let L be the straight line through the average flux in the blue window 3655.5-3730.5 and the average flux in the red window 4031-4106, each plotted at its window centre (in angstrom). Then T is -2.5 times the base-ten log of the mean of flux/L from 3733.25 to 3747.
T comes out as 0.39 mag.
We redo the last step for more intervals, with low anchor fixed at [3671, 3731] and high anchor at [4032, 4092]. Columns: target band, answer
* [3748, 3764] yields 0.389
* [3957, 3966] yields 0.274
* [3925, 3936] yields 0.220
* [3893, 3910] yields 0.247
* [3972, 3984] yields 0.274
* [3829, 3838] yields 0.458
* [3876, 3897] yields 0.315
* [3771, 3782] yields 0.321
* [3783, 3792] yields 0.160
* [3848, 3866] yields 0.026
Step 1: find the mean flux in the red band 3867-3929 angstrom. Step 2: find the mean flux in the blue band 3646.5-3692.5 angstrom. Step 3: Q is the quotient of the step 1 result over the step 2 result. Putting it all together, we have 1.44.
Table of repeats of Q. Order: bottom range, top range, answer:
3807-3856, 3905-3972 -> 1.02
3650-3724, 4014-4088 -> 1.58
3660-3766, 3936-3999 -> 0.94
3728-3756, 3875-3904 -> 0.72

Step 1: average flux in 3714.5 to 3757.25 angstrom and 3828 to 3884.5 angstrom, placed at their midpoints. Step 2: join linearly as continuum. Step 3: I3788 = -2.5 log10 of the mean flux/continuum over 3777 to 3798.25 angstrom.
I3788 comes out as 0.321 mag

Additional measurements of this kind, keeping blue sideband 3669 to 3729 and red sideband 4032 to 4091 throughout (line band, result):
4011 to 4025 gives -0.09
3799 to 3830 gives 0.08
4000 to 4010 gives -0.03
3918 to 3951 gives 0.09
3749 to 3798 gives 0.26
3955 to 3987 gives 0.25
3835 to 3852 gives 0.23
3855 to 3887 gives 0.04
